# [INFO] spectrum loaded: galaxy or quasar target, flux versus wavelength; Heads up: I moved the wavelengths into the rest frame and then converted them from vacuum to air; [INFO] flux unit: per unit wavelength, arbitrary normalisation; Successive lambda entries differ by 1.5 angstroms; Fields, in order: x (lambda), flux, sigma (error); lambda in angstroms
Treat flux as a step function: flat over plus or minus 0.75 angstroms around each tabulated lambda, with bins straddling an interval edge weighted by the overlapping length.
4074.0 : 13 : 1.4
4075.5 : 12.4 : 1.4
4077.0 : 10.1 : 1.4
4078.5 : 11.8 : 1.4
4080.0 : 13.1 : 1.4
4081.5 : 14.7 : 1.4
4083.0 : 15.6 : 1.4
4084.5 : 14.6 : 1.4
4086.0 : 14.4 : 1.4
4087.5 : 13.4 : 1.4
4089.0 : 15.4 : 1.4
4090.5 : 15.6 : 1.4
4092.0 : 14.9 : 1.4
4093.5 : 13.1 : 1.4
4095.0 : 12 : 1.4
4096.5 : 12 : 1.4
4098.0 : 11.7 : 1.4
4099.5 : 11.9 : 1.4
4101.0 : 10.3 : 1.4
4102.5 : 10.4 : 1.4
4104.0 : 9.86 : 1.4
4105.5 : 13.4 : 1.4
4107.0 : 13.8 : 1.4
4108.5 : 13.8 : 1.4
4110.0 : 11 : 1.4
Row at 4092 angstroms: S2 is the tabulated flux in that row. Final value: 14.9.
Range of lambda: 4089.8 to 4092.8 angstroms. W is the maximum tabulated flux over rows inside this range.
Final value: 15.6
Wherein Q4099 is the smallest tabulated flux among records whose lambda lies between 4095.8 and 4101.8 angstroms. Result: 10.3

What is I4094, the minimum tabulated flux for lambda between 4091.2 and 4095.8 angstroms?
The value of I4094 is 12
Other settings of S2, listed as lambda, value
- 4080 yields 13.1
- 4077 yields 10.1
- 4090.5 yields 15.6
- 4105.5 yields 13.4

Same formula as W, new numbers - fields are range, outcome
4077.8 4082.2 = 14.7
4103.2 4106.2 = 13.4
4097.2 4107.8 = 13.8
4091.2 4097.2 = 14.9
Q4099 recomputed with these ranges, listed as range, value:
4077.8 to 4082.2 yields 11.8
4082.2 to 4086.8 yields 14.4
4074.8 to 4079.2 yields 10.1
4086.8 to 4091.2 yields 13.4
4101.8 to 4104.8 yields 9.86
